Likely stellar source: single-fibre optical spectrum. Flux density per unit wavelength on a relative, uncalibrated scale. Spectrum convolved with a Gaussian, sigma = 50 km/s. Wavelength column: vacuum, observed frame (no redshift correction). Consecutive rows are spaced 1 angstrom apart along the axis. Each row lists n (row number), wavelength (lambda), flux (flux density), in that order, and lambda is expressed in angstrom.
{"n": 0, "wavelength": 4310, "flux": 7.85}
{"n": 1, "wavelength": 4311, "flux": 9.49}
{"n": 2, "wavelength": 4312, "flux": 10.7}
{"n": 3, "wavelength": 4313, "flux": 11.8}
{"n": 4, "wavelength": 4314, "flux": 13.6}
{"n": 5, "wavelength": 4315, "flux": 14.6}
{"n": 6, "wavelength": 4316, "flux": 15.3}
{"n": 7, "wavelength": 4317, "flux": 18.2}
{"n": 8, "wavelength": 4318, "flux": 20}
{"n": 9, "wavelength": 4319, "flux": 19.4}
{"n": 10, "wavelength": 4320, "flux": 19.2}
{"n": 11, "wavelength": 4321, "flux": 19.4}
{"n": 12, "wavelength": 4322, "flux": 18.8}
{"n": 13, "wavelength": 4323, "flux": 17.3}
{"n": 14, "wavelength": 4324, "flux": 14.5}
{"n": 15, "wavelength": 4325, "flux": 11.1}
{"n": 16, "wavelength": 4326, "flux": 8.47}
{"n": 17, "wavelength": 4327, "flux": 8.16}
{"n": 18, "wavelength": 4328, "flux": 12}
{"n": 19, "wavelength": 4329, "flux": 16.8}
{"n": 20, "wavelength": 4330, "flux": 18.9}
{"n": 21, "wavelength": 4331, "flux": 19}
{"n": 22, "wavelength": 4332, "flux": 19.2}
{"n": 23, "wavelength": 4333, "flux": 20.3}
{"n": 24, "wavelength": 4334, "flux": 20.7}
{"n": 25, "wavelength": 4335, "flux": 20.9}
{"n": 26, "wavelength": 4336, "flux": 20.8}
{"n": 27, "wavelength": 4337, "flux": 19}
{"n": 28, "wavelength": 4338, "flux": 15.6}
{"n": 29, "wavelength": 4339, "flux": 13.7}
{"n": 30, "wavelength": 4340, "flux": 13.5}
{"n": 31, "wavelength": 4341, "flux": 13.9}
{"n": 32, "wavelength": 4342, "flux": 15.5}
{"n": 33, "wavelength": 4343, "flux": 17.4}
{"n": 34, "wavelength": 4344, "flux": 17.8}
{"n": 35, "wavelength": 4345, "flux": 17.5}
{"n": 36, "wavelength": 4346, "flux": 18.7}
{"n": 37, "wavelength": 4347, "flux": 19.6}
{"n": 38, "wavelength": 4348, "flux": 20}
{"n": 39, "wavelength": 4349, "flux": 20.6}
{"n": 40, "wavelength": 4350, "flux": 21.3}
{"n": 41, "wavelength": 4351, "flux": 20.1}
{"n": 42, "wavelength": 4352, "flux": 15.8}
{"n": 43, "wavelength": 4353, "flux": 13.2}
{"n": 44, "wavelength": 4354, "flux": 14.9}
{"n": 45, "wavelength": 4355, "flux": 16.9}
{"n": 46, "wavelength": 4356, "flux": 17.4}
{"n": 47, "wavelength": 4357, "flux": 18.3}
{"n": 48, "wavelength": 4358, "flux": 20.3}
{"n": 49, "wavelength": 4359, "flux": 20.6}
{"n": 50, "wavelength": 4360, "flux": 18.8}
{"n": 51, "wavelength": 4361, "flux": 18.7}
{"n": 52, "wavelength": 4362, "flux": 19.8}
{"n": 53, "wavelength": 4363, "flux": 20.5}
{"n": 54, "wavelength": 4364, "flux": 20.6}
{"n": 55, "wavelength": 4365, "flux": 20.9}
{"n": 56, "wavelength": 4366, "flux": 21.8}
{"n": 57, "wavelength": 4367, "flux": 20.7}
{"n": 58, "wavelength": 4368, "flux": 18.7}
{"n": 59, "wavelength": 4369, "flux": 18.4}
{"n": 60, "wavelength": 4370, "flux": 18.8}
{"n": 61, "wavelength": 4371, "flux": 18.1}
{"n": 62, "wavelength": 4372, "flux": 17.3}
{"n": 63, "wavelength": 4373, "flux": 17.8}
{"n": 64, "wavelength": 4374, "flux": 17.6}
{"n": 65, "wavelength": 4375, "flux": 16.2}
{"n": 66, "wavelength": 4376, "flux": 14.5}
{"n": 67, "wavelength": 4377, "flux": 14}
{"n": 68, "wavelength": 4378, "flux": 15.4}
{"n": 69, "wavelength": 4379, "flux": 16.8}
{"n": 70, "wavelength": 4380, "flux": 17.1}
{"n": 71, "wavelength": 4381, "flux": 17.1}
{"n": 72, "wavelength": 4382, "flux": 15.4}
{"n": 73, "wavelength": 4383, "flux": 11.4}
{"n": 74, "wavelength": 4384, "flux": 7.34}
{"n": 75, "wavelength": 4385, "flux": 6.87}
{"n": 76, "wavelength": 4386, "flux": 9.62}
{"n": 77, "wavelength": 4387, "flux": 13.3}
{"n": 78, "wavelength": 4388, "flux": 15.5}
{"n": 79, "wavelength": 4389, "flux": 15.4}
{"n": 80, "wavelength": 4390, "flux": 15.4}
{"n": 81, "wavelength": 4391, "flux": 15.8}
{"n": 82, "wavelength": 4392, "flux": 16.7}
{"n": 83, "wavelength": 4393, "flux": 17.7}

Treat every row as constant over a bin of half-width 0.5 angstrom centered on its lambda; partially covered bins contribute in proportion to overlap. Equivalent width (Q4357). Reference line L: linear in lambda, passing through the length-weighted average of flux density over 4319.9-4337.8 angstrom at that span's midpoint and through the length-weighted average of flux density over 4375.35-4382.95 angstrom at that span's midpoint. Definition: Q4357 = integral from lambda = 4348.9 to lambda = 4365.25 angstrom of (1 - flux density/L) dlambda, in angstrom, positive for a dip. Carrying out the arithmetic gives -2.6 angstrom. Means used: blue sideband 16.8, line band 18.7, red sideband 15.5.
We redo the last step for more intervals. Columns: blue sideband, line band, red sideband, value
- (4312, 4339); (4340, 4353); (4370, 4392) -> -1.61 angstrom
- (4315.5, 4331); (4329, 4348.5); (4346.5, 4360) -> -0.89 angstrom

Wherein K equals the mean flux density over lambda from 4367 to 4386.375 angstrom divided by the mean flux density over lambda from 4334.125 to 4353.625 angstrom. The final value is 0.87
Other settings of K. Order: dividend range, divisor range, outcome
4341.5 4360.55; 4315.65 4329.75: 1.16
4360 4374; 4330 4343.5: 1.09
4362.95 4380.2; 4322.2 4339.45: 1.10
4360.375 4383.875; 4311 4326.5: 1.15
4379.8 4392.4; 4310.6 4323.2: 0.84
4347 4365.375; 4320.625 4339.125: 1.13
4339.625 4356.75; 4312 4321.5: 1.05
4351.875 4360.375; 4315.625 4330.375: 1.10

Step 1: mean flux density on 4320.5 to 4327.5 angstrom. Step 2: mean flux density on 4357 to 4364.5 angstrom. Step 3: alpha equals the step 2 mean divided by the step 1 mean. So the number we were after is 1.4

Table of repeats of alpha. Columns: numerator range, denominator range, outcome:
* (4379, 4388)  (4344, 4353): 0.68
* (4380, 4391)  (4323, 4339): 0.80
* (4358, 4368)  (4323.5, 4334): 1.34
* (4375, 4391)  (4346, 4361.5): 0.75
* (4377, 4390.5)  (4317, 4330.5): 0.86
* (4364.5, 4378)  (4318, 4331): 1.15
